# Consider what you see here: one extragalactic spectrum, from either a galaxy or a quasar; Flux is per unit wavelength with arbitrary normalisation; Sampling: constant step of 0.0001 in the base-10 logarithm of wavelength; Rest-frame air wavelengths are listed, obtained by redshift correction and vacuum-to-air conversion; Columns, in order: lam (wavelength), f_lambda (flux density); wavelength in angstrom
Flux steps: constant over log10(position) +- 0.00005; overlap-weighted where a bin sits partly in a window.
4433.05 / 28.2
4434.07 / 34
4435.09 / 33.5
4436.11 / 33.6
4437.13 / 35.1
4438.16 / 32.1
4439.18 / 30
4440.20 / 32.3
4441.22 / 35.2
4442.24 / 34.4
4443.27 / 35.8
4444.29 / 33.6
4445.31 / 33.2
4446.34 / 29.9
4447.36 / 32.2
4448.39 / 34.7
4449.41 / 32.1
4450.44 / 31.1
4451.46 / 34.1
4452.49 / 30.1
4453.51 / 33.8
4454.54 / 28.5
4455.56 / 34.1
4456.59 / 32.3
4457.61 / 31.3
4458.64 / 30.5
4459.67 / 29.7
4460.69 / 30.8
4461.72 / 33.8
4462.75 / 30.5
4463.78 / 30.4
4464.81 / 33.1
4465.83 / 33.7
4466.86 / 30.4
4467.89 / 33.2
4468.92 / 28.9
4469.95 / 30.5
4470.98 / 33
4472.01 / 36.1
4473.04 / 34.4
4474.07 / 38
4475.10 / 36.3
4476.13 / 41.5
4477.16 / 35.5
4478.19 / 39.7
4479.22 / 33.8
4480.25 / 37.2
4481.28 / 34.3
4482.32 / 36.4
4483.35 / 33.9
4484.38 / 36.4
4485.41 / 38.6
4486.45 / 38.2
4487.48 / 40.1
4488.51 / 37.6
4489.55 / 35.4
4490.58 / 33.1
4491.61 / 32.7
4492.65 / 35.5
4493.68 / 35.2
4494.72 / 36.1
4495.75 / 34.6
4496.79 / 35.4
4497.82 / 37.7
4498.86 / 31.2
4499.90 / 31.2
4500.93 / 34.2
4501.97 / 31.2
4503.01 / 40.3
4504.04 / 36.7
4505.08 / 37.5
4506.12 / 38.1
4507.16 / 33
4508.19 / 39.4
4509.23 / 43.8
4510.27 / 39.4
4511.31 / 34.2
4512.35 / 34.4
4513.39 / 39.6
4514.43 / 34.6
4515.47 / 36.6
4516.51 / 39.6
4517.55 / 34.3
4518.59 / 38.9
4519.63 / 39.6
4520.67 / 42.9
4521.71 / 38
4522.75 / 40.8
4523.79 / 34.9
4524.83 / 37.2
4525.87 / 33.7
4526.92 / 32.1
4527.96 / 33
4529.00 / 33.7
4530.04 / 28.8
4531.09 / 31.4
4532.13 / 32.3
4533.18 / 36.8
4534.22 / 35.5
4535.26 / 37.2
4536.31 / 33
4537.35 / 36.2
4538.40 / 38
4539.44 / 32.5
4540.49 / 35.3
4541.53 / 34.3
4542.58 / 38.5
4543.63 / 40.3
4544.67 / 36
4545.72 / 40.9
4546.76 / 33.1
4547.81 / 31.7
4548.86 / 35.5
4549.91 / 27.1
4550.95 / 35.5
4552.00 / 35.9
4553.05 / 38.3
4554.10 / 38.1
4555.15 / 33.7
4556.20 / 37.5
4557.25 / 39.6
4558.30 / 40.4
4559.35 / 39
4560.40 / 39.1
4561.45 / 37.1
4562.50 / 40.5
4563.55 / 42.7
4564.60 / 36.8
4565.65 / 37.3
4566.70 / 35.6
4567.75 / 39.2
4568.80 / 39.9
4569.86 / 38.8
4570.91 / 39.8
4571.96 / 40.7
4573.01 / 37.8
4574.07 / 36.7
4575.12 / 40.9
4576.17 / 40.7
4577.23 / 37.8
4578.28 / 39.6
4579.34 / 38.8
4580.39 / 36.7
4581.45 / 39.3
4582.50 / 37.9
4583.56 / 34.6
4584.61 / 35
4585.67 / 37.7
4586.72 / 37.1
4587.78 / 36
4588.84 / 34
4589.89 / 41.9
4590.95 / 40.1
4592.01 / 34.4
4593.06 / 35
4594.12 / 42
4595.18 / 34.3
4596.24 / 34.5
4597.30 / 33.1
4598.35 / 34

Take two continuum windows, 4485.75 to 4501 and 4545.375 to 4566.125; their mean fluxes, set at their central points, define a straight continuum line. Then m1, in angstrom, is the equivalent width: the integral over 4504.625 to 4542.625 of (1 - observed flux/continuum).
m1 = -0.08 angstrom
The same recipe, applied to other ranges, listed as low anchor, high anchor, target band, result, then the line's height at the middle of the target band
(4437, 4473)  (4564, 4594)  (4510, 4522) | -0.9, 35.1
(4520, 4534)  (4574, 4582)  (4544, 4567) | 0.2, 37.3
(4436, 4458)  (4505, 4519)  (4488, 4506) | 0.6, 36.3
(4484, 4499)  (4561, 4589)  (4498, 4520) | -0.1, 36.4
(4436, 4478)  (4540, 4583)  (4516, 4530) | -0.2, 35.9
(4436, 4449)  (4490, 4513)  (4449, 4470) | 1.4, 33.9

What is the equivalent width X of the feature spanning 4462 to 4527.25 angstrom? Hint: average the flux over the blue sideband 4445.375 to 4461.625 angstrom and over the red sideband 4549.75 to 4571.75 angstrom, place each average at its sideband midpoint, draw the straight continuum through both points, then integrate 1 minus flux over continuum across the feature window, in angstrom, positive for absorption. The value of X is -3.2 angstrom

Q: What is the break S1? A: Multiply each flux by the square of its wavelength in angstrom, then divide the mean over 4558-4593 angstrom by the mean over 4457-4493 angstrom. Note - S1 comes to 1.2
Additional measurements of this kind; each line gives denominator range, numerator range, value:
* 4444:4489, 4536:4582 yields 1.15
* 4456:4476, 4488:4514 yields 1.12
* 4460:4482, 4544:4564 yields 1.13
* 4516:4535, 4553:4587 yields 1.09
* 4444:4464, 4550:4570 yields 1.25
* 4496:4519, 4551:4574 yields 1.08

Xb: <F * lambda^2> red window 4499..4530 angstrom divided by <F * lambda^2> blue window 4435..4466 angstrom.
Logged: 1.16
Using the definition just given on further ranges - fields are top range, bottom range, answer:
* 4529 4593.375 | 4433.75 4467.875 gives 1.20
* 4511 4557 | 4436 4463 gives 1.15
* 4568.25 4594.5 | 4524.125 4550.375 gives 1.12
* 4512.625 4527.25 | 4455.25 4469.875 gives 1.21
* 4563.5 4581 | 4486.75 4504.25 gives 1.14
